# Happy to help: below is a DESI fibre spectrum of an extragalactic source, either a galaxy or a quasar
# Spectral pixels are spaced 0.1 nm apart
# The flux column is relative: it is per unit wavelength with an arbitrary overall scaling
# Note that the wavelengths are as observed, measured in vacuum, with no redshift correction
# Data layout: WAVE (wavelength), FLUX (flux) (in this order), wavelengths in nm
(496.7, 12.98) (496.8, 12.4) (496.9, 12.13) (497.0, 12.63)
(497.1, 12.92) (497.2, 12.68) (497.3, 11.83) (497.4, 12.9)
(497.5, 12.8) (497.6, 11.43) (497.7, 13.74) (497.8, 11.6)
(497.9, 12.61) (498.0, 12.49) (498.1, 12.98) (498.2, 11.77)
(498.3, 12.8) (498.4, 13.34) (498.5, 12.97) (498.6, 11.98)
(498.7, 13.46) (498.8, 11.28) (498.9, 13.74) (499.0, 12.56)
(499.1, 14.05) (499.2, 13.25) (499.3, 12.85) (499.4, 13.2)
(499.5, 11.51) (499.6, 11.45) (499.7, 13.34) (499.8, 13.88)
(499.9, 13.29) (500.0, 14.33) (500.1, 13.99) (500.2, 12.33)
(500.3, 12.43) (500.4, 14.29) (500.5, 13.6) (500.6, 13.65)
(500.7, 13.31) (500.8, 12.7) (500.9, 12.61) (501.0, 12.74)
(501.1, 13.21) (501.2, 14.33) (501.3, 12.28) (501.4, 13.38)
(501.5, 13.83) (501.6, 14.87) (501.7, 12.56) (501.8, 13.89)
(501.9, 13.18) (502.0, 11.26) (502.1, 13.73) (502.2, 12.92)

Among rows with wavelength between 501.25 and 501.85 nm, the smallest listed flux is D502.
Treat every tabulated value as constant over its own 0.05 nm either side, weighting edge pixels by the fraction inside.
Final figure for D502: 12.28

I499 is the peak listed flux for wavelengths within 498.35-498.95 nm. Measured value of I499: 13.74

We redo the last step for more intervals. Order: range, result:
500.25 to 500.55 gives 14.29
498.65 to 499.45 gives 14.05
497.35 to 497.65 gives 12.9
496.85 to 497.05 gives 12.63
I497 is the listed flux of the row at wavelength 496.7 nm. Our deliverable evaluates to 12.98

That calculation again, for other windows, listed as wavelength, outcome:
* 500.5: 13.6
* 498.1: 12.98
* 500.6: 13.65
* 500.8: 12.7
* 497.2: 12.68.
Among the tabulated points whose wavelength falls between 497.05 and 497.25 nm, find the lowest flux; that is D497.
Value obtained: 12.68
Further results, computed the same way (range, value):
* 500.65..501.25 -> 12.61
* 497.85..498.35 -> 11.77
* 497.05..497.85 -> 11.43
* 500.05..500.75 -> 12.33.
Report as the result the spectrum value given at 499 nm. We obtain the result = 12.56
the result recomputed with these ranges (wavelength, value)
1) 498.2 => 11.77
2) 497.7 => 13.74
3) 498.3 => 12.8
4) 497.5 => 12.8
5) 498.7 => 13.46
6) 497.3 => 11.83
